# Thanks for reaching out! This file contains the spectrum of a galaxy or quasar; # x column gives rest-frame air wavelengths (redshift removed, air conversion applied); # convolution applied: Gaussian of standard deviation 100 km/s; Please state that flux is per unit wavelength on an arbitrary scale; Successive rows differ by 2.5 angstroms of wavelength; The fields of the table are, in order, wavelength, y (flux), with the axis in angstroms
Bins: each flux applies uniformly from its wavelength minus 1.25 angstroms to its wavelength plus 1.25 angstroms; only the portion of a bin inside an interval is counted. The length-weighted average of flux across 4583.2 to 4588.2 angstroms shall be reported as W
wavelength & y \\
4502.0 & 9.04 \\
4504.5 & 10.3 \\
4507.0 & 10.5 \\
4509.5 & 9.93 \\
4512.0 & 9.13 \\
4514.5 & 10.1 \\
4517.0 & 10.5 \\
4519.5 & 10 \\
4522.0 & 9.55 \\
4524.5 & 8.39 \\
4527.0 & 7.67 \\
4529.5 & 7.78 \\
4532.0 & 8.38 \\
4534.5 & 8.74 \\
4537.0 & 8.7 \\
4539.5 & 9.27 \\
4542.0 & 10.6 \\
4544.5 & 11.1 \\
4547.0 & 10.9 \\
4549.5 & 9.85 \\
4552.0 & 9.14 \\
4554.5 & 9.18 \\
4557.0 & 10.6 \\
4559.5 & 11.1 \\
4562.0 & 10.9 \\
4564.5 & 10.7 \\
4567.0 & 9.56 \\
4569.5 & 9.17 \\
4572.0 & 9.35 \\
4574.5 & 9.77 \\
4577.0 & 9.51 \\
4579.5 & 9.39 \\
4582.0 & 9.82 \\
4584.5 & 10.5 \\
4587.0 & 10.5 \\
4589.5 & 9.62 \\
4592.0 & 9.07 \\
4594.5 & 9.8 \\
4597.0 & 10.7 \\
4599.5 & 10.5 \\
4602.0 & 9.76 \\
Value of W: 10.5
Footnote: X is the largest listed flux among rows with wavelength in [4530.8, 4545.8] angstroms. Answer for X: 11.1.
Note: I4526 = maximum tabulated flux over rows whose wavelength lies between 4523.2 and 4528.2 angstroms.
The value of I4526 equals 8.39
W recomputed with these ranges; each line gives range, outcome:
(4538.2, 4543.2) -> 9.92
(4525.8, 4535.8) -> 8.15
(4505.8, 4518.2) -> 10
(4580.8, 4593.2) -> 9.91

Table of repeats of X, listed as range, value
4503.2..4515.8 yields 10.5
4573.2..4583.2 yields 9.82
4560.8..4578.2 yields 10.9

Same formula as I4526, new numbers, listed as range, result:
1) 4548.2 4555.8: 9.85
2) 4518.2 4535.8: 10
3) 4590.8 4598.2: 10.7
